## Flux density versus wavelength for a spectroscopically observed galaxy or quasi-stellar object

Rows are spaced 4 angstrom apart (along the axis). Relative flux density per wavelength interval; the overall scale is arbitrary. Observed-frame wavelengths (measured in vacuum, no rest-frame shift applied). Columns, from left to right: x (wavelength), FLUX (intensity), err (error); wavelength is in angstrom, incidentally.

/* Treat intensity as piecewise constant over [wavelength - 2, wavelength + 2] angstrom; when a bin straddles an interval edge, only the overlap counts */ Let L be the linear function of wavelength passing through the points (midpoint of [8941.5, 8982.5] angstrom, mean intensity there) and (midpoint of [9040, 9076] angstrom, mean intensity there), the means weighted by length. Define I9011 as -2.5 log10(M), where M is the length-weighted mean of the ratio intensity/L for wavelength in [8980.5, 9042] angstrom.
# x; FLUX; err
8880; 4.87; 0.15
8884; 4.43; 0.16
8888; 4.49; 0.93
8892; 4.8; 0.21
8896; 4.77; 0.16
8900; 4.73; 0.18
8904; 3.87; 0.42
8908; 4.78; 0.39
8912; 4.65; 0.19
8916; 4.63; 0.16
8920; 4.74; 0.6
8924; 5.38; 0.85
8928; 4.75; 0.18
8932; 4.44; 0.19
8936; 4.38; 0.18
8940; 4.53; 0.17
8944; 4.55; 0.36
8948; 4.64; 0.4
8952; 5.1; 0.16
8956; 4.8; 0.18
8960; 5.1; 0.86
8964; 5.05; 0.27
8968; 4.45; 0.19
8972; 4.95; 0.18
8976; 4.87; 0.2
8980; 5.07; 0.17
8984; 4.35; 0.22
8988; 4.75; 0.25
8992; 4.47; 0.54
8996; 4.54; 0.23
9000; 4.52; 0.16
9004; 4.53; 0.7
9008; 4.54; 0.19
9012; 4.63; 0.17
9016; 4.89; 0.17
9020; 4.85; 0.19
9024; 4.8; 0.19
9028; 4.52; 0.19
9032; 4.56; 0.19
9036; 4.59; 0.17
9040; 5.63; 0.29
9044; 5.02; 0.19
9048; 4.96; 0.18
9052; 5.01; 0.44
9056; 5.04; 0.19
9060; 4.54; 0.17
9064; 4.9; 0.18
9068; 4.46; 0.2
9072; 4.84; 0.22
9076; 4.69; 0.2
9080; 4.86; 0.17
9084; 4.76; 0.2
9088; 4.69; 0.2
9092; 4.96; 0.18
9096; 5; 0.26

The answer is 0.04 mag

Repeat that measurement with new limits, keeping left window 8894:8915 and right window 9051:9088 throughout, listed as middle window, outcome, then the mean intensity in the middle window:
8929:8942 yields 0.03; 4.47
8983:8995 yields 0.03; 4.54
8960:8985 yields -0.04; 4.83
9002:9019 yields 0.01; 4.66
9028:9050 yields -0.04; 4.91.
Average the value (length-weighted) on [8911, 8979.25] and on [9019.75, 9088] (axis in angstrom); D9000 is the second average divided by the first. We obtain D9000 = 1.0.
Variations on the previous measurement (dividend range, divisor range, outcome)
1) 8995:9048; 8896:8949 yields 1.03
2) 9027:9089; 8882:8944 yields 1.04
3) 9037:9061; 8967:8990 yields 1.06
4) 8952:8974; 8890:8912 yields 1.06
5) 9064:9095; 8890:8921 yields 1.03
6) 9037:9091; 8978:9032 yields 1.05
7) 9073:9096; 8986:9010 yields 1.06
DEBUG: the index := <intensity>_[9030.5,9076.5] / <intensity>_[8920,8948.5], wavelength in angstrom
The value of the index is 1.04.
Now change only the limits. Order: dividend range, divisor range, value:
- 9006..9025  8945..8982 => 0.97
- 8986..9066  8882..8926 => 1.02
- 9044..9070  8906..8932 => 1.01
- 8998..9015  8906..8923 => 0.97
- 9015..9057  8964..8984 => 1.02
